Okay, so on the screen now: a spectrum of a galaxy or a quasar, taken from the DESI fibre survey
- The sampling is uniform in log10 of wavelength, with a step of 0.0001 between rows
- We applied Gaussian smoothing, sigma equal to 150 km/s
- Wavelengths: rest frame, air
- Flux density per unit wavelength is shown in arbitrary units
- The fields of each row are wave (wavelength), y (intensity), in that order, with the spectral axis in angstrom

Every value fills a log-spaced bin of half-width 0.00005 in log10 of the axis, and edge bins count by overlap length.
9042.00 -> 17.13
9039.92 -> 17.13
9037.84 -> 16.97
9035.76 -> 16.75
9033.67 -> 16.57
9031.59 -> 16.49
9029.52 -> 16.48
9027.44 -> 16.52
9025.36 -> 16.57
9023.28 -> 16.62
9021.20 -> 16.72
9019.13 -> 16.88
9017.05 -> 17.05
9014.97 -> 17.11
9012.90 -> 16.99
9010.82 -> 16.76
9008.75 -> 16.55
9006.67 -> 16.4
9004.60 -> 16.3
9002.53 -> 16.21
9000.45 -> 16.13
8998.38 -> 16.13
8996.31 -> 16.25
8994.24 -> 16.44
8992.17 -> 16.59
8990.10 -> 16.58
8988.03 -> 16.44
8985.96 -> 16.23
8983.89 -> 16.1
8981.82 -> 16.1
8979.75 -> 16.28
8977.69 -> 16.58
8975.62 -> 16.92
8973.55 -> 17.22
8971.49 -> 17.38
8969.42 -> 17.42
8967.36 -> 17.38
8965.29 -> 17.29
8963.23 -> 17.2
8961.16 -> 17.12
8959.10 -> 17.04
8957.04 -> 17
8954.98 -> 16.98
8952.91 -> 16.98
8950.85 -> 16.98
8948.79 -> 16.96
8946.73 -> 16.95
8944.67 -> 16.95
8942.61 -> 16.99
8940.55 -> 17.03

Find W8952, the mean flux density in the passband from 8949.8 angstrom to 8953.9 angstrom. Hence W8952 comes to 17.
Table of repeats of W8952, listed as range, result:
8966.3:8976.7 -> 17.3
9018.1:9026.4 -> 16.7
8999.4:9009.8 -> 16.3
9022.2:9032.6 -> 16.5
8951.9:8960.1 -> 17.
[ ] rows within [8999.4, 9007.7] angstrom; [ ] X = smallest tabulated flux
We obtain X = 16.13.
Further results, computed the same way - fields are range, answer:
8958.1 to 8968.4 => 17.04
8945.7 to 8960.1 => 16.95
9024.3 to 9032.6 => 16.48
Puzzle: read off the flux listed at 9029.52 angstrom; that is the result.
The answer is 16.48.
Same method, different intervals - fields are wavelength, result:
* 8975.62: 16.92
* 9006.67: 16.4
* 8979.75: 16.28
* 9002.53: 16.21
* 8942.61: 16.99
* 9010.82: 16.76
